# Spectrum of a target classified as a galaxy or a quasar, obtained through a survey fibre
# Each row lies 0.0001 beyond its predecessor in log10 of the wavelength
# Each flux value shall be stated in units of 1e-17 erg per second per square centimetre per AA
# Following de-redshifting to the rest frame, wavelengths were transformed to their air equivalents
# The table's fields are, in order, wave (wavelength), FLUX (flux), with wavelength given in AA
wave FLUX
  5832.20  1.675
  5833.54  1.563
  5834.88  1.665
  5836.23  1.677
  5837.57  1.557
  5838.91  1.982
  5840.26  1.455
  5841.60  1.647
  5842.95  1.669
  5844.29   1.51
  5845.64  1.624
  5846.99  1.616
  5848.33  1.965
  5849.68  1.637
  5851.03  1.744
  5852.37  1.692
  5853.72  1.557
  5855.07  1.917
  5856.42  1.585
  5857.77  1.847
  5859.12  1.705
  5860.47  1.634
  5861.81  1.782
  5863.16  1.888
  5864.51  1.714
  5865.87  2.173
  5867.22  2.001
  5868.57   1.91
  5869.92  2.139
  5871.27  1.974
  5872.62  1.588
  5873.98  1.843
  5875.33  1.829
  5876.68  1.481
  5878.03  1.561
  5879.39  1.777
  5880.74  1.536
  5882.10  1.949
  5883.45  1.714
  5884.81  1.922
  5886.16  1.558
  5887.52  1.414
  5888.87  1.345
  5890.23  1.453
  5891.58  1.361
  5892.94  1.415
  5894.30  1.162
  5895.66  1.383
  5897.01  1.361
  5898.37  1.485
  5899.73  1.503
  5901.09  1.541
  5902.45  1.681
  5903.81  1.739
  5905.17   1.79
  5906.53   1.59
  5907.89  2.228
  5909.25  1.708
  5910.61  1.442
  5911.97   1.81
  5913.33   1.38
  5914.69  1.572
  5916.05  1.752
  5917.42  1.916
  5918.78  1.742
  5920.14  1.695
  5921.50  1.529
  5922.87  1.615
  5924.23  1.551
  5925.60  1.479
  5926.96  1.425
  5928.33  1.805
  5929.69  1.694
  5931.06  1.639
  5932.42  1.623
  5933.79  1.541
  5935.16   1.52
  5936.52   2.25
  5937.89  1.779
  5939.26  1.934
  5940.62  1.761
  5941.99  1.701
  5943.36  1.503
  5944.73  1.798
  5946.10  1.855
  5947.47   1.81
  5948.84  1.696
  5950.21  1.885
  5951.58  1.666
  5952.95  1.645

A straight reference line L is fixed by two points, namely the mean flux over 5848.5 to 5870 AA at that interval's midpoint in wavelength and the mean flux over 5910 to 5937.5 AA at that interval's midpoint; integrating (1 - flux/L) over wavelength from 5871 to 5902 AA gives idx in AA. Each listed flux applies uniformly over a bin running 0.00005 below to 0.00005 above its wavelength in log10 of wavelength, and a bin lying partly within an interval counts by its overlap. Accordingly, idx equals 3.07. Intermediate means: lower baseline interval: 1.8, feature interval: 1.57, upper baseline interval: 1.65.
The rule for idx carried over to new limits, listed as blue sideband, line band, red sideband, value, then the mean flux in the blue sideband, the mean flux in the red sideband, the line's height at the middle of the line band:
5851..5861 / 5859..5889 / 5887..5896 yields -4.6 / 1.71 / 1.36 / 1.53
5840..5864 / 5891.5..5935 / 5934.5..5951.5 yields 3.9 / 1.7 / 1.79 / 1.76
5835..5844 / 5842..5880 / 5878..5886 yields -1.3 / 1.66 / 1.75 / 1.7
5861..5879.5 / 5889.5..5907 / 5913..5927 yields 2.2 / 1.83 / 1.62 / 1.71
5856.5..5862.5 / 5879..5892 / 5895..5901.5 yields -0.5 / 1.73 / 1.45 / 1.54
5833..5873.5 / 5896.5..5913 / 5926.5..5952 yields 0.8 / 1.75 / 1.73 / 1.74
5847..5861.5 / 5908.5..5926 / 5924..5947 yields 0.7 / 1.73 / 1.7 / 1.71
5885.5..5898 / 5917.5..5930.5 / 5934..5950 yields 0.1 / 1.39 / 1.78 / 1.64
